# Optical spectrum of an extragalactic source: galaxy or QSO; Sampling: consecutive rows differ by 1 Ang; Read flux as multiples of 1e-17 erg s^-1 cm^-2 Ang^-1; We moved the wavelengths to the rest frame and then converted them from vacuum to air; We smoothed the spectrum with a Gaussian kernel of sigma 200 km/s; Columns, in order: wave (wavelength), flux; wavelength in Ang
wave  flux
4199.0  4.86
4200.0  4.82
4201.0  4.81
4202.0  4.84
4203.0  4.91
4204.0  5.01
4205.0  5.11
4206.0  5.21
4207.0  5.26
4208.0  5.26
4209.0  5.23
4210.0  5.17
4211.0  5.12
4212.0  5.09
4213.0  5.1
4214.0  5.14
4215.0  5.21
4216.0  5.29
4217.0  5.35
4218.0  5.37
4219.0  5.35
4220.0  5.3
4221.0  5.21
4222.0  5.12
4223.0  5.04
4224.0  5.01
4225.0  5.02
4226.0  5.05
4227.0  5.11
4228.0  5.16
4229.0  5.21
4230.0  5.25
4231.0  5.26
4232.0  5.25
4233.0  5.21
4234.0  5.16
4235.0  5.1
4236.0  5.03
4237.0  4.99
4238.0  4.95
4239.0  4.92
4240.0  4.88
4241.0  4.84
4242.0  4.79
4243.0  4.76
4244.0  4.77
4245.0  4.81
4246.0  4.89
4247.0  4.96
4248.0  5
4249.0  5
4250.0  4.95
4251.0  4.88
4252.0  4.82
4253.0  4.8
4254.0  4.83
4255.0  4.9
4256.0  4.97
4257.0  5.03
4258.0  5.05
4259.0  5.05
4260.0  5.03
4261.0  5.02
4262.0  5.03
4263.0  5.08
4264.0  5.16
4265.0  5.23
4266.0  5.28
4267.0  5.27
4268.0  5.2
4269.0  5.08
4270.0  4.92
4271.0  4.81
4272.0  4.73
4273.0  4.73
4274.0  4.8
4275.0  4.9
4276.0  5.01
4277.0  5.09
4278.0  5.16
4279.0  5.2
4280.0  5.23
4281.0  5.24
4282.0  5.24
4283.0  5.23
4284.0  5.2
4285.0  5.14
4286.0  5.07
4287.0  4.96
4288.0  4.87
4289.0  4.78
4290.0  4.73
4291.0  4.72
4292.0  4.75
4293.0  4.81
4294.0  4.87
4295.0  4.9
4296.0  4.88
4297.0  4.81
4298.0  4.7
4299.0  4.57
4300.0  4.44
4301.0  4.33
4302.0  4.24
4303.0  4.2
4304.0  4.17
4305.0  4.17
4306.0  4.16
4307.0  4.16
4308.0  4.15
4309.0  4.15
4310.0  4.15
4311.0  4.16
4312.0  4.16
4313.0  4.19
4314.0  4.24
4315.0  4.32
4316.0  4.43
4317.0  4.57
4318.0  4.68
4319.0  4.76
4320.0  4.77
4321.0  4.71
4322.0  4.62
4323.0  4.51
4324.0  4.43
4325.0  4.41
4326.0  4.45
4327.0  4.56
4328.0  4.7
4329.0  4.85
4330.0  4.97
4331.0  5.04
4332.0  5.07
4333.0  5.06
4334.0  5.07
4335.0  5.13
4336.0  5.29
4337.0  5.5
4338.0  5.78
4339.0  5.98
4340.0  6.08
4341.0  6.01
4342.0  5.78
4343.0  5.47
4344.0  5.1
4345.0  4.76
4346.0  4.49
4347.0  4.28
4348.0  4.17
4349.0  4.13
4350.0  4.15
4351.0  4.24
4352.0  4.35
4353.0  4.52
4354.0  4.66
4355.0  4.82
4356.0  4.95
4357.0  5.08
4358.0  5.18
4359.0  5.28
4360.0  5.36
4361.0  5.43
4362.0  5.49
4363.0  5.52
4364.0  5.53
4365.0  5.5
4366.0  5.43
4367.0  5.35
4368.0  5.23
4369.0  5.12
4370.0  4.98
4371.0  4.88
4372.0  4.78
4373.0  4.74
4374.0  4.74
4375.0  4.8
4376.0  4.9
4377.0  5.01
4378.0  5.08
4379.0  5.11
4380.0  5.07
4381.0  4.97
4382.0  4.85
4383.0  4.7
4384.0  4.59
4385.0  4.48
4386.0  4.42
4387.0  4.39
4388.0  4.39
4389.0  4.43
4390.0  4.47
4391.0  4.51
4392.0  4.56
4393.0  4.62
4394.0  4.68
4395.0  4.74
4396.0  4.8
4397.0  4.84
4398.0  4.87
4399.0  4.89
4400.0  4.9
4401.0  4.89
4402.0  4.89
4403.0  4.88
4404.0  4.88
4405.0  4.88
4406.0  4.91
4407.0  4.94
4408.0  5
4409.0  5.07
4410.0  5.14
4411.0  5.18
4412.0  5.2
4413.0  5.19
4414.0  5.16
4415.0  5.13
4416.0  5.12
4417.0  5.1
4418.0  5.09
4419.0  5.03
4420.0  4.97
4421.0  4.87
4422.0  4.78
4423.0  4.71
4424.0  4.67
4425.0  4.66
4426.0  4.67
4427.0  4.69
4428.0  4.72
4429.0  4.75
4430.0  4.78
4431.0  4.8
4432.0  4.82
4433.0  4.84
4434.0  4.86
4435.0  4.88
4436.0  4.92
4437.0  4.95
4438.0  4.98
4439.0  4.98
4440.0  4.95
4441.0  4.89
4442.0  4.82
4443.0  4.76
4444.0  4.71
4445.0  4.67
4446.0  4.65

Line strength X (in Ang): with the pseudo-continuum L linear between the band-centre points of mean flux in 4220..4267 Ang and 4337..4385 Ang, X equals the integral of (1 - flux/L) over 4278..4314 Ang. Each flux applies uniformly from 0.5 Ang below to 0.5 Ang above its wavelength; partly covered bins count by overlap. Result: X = 2.7 Ang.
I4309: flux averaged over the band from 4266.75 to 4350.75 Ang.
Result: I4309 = 4.79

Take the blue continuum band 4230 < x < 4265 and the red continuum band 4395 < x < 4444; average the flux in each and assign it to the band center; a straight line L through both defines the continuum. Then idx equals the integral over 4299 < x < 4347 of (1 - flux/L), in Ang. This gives 2.2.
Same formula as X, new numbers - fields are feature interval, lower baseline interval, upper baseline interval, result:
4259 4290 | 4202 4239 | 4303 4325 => -2.4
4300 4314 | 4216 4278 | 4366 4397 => 2.1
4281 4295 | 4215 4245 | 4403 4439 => 0.2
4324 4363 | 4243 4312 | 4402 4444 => -1.0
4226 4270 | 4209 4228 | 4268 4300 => 0.4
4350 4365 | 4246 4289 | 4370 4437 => -0.4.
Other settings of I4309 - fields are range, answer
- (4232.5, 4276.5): 4.97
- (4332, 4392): 4.97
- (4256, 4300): 4.98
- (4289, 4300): 4.76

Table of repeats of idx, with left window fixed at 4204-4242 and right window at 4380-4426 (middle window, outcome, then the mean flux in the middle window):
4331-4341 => -1.0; 5.45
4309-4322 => 1.5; 4.42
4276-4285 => -0.3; 5.19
